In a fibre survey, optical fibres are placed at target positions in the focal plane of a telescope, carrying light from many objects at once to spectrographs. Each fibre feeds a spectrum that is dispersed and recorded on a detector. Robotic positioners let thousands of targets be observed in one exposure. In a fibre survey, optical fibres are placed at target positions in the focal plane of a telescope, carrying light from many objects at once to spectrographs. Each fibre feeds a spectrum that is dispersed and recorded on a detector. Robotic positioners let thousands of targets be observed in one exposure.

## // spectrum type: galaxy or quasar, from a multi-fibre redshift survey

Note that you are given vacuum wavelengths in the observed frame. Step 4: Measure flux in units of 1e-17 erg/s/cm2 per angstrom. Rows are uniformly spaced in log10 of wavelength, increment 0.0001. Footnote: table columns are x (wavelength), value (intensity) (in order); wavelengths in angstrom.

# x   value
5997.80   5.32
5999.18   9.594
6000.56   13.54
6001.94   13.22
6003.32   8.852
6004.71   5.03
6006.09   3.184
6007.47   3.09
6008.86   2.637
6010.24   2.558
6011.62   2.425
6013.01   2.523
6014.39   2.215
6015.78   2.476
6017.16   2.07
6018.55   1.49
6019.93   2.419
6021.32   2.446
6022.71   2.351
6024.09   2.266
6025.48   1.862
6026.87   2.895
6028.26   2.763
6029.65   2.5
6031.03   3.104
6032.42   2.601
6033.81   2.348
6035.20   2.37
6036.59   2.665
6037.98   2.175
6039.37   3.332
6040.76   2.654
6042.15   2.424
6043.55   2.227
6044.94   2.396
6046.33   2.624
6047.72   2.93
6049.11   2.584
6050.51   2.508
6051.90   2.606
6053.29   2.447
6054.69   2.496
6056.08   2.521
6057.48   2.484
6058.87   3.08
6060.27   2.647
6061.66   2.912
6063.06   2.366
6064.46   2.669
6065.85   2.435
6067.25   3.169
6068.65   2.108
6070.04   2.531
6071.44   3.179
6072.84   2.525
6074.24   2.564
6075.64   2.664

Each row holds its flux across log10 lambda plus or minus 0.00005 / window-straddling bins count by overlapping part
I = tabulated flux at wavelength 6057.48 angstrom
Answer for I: 2.484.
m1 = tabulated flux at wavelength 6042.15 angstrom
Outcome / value 2.424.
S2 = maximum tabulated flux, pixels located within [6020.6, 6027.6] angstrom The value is 2.895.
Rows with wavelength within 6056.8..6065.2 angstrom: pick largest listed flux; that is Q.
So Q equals 3.08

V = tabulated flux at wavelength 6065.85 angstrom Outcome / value 2.435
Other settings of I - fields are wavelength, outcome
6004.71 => 5.03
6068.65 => 2.108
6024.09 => 2.266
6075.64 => 2.664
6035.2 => 2.37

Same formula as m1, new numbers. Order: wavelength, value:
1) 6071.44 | 3.179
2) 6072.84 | 2.525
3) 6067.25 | 3.169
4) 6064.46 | 2.669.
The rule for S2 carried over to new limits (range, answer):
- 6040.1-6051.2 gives 2.93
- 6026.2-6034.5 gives 3.104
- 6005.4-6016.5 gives 3.184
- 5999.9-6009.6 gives 13.54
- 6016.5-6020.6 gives 2.419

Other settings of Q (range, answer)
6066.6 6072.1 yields 3.179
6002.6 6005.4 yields 8.852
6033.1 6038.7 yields 2.665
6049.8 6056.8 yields 2.606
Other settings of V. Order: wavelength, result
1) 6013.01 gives 2.523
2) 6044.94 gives 2.396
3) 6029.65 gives 2.5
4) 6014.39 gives 2.215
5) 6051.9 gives 2.606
